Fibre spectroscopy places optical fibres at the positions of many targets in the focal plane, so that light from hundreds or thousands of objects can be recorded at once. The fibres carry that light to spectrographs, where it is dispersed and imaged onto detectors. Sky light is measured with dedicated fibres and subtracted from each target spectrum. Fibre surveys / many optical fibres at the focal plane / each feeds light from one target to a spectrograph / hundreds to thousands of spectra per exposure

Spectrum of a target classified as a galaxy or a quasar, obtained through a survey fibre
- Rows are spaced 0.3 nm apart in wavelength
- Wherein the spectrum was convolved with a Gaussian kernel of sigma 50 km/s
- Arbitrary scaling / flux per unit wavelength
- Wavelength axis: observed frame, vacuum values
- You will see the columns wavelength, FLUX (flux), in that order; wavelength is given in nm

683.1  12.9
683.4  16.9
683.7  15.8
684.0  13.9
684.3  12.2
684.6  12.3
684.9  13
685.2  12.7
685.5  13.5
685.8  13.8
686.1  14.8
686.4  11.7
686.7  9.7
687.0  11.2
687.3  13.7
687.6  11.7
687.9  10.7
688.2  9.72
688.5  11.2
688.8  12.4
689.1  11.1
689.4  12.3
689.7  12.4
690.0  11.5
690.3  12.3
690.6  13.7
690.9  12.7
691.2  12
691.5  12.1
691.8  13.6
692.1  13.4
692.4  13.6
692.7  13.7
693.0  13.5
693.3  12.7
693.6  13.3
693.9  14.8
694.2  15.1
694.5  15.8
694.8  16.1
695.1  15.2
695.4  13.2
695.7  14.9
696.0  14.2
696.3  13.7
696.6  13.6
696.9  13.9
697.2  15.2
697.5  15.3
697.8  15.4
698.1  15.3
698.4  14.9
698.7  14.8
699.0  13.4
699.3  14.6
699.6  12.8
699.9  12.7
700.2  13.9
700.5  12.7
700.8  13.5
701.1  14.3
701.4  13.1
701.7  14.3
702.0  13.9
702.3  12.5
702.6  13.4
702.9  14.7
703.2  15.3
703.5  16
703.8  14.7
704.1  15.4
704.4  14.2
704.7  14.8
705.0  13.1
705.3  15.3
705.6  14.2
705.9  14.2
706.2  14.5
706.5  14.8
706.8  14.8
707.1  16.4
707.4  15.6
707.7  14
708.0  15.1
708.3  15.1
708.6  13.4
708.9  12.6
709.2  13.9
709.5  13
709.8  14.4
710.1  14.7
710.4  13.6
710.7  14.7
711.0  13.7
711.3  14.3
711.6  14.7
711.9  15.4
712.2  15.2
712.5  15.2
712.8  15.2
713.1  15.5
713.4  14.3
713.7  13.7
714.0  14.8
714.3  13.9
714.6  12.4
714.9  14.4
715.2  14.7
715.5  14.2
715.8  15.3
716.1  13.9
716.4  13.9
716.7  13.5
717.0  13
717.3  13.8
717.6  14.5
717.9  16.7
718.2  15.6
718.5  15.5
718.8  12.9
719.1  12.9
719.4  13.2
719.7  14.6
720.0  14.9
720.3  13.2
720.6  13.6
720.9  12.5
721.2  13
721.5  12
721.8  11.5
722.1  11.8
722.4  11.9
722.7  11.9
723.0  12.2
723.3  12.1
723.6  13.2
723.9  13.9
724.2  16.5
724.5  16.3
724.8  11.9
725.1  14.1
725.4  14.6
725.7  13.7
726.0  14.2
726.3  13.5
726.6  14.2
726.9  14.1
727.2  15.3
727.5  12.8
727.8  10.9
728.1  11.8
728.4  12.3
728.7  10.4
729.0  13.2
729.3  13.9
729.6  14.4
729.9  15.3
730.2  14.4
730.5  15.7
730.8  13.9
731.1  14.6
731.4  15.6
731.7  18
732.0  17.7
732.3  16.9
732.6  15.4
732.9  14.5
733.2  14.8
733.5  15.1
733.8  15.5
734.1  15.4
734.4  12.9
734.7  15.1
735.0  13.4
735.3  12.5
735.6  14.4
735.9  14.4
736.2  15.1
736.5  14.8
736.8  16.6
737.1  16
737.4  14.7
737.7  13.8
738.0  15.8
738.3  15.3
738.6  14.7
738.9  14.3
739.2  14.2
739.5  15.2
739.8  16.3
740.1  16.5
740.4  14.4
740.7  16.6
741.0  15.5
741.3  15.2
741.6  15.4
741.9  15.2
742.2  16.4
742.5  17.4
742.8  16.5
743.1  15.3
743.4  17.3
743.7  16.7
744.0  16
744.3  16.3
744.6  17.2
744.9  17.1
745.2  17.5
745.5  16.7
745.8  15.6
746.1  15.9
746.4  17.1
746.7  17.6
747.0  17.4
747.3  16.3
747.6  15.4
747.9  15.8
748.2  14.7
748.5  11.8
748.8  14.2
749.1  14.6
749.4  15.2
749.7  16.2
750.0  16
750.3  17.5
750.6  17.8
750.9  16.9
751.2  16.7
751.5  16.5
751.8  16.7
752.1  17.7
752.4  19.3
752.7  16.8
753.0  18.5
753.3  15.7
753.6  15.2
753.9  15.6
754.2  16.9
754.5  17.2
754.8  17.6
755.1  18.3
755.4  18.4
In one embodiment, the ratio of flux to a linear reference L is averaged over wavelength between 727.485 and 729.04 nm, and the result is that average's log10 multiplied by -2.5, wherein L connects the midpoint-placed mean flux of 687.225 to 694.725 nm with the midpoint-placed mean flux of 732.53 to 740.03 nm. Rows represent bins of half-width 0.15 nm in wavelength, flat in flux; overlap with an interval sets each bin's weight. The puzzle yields 0.23 mag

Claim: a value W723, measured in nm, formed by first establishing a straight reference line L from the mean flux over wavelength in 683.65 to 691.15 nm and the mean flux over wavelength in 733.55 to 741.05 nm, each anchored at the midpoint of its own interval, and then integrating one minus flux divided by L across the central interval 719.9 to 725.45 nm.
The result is 0.39 nm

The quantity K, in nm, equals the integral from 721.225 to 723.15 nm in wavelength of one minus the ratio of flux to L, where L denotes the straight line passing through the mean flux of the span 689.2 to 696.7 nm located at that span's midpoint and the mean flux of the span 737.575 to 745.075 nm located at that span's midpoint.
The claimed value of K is 0.38 nm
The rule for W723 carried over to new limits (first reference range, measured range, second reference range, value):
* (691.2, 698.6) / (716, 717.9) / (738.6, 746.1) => 0.13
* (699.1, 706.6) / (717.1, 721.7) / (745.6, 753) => 0.31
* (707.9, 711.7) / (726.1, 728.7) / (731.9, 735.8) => 0.30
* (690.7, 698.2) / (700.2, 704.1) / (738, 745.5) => 0.08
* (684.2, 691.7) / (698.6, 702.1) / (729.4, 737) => -0.18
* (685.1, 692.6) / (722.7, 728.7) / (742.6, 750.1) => 0.51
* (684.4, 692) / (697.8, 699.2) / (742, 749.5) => -0.19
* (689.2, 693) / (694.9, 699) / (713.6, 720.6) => -0.46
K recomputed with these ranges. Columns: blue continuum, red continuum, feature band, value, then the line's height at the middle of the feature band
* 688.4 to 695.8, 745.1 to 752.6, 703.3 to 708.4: -0.294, 14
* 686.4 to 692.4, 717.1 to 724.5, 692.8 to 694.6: -0.284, 12.2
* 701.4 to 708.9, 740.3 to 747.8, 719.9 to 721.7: 0.252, 15.2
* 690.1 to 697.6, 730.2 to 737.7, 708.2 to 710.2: 0.073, 14.3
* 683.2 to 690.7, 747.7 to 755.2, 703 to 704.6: -0.182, 13.6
